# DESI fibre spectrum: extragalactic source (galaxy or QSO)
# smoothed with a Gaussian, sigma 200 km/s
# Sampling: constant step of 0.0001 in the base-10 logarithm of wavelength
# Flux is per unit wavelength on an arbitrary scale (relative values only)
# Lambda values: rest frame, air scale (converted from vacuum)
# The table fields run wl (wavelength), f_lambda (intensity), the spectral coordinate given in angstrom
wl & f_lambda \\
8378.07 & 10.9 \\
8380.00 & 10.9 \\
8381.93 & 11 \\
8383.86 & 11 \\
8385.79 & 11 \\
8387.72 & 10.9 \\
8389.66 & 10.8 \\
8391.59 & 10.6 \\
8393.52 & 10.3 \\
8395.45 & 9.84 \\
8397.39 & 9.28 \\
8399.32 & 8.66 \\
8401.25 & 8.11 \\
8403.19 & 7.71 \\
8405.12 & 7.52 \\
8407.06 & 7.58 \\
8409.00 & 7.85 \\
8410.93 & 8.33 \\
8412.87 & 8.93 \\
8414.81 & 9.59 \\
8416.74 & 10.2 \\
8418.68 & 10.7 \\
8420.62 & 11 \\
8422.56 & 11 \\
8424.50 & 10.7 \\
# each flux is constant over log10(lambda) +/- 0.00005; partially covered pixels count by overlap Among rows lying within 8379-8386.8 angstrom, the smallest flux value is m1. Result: 10.9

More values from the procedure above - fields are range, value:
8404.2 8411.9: 7.52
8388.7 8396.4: 9.84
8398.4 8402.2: 8.11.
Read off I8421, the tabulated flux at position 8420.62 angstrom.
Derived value 11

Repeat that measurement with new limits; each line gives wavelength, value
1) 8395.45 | 9.84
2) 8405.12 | 7.52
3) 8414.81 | 9.59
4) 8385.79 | 11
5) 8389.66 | 10.8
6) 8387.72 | 10.9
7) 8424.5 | 10.7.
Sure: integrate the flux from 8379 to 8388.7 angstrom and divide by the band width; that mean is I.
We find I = 11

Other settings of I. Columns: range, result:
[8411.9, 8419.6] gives 9.85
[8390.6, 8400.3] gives 9.74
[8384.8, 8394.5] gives 10.7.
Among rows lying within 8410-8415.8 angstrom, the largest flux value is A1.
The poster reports 9.59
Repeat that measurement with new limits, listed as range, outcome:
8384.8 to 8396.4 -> 11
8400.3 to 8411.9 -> 8.33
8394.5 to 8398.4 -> 9.84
